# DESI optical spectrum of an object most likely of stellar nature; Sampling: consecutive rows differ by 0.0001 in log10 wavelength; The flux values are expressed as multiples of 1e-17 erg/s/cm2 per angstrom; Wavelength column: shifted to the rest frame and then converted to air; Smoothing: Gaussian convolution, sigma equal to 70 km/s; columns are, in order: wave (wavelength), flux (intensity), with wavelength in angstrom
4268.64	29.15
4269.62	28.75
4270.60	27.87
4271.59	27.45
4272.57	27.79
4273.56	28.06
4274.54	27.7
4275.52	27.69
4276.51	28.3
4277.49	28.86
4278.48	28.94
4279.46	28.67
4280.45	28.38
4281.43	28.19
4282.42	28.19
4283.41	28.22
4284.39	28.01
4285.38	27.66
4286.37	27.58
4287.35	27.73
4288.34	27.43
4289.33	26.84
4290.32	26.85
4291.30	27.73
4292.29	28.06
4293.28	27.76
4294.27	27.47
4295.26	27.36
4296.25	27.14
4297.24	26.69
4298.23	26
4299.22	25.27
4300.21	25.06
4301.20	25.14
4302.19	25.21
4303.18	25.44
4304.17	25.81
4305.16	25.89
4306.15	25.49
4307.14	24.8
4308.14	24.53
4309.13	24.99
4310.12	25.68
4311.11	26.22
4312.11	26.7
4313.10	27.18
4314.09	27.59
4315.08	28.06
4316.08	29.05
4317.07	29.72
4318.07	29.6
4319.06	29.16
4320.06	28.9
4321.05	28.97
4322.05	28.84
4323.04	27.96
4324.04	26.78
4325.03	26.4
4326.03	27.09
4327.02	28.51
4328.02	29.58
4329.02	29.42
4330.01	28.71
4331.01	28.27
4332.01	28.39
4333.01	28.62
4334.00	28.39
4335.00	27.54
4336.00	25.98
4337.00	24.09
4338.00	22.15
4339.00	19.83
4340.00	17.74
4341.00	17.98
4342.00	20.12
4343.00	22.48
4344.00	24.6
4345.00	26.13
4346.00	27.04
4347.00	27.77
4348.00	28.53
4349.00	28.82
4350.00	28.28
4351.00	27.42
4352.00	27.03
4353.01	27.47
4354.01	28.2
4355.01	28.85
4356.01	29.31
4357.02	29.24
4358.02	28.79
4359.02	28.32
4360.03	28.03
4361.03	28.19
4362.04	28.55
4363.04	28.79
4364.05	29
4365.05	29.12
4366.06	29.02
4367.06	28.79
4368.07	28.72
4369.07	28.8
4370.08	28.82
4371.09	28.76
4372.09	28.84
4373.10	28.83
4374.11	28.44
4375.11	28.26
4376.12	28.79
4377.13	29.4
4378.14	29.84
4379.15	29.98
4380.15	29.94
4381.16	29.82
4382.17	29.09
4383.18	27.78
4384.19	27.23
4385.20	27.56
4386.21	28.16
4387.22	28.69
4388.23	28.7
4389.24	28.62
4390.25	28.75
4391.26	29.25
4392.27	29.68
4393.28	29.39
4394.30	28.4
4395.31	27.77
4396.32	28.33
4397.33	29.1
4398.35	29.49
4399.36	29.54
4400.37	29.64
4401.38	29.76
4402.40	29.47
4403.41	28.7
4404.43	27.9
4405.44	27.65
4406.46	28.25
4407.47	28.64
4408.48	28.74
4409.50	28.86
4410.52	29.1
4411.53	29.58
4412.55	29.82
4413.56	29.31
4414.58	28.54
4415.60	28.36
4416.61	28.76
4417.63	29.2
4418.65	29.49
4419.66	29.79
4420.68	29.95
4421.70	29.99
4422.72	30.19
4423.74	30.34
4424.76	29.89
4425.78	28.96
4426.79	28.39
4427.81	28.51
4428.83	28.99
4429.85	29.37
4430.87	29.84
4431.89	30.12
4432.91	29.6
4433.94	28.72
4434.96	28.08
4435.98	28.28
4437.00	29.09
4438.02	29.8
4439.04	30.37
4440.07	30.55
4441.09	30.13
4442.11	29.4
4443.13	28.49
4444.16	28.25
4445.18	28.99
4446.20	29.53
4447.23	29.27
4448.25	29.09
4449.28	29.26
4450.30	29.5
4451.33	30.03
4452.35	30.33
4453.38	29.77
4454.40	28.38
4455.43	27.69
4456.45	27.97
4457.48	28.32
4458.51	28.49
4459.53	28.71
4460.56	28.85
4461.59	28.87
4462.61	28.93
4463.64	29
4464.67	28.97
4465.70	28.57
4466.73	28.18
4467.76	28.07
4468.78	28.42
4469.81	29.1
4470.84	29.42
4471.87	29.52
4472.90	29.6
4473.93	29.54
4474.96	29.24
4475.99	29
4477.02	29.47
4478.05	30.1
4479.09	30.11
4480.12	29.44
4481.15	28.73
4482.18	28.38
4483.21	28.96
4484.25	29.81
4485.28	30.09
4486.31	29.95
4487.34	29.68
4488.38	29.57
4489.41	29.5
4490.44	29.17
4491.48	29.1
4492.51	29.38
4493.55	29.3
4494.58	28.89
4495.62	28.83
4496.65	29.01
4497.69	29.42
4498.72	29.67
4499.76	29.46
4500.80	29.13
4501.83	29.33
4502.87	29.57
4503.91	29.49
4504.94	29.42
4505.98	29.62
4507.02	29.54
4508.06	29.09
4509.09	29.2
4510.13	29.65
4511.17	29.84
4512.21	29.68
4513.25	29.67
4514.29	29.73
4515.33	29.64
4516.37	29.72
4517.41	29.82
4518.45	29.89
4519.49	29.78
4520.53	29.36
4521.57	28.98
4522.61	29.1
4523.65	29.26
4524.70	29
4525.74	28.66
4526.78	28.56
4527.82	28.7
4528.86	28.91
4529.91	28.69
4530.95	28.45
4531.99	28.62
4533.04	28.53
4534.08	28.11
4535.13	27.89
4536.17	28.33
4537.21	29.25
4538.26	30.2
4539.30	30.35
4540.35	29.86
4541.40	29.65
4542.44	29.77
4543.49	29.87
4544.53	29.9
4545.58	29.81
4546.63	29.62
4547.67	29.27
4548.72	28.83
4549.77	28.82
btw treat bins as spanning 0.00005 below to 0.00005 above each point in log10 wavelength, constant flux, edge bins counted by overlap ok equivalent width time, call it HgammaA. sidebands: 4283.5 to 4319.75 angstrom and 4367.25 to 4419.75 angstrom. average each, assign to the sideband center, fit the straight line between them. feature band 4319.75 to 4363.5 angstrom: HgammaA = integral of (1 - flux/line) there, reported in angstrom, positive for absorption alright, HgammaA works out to 1.42 angstrom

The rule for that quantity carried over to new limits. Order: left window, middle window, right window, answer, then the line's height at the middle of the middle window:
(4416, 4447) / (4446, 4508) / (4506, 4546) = 0.3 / 29.3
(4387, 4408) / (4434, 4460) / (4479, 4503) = 0.0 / 29.1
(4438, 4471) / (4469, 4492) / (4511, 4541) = -0.3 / 29.1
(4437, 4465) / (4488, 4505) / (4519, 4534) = -0.2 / 29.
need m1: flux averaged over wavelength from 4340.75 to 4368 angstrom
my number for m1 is 27.4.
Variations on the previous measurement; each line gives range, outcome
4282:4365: 26.9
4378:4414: 28.9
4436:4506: 29.2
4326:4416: 28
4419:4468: 29.2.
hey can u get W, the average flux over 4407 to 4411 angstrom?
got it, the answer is 28.8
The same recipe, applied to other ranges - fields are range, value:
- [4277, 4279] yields 28.9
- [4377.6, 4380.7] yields 29.9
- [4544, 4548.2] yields 29.7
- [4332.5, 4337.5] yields 26.9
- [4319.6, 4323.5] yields 28.7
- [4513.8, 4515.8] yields 29.7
